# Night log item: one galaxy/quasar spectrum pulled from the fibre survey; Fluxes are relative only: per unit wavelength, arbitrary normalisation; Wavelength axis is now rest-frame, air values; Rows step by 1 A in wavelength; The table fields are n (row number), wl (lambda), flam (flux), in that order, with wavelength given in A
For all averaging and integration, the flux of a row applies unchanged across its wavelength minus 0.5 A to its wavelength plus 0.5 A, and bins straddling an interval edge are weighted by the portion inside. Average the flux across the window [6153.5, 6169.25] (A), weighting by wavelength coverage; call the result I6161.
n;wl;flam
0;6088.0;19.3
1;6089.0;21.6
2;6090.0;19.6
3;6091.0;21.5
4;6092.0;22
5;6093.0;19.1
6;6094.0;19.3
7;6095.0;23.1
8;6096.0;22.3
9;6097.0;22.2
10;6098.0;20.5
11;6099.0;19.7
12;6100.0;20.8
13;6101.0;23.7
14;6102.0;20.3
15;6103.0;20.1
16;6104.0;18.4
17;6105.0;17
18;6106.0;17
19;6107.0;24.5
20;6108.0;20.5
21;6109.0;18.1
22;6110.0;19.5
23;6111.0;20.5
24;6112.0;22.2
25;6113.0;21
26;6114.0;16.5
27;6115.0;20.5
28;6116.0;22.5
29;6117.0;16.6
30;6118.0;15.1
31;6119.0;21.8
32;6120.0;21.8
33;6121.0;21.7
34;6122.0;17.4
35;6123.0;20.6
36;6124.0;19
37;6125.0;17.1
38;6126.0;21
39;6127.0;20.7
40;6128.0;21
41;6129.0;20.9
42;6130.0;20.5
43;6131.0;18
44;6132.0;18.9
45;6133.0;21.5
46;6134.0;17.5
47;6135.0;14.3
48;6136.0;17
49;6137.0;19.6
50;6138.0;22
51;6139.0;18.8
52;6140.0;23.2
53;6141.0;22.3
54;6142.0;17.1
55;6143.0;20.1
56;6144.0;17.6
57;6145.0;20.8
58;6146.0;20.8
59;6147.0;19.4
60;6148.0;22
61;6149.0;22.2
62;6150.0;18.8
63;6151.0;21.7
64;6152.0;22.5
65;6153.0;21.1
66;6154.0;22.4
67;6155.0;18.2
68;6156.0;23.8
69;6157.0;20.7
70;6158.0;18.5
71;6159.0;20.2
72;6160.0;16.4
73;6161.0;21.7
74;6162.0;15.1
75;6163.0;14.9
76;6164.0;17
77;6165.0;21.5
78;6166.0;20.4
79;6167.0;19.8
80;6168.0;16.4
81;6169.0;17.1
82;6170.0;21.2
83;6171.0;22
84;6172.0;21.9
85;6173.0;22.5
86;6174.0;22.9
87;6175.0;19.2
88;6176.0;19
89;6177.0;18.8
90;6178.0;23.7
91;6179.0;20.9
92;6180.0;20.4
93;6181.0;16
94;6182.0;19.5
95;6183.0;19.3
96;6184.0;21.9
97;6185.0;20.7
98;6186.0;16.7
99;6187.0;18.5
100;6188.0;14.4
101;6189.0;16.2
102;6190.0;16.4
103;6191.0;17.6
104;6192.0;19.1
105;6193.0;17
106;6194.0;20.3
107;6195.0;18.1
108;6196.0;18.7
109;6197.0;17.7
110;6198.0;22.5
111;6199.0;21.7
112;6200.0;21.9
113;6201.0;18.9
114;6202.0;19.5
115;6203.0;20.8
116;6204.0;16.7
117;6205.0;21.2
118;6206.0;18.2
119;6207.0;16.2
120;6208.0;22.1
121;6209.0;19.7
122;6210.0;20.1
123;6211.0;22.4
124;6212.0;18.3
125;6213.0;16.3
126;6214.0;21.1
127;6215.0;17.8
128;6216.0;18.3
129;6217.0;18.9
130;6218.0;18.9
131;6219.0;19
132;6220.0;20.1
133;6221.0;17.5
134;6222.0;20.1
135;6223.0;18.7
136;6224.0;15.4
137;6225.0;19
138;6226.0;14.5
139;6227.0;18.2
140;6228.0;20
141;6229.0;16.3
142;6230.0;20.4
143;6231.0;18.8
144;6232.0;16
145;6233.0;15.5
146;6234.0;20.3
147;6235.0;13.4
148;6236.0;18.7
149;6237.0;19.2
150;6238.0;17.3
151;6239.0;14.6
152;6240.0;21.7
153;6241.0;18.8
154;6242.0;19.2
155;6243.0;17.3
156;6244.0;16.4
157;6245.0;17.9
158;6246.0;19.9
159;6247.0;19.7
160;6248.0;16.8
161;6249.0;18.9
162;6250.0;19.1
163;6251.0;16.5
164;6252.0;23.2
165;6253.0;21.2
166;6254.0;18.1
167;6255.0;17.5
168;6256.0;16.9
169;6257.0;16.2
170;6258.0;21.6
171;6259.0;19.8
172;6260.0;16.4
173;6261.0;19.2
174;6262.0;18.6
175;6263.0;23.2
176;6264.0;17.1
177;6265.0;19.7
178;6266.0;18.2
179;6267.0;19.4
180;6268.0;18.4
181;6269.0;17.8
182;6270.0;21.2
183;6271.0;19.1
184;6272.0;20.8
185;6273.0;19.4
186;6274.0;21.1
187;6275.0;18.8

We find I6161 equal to 19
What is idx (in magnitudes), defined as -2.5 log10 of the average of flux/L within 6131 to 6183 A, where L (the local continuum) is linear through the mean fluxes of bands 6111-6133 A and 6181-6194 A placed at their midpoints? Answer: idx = -0.05 mag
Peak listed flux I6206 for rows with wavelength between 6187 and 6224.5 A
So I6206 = 22.5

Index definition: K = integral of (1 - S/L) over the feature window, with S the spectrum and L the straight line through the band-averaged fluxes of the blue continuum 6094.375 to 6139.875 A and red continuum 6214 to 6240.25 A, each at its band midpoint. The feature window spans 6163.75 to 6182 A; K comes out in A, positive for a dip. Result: -1.1 A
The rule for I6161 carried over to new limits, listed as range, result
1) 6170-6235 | 19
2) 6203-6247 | 18.4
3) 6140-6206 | 19.6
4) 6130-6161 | 20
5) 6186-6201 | 18.5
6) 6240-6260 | 18.7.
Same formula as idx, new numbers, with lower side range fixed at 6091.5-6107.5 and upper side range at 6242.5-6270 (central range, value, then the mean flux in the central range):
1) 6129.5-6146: 0.04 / 19.4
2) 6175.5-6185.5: -0.02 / 20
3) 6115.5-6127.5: 0.04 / 19.6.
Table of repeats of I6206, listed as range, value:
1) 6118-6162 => 23.8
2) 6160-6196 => 23.7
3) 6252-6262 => 23.2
